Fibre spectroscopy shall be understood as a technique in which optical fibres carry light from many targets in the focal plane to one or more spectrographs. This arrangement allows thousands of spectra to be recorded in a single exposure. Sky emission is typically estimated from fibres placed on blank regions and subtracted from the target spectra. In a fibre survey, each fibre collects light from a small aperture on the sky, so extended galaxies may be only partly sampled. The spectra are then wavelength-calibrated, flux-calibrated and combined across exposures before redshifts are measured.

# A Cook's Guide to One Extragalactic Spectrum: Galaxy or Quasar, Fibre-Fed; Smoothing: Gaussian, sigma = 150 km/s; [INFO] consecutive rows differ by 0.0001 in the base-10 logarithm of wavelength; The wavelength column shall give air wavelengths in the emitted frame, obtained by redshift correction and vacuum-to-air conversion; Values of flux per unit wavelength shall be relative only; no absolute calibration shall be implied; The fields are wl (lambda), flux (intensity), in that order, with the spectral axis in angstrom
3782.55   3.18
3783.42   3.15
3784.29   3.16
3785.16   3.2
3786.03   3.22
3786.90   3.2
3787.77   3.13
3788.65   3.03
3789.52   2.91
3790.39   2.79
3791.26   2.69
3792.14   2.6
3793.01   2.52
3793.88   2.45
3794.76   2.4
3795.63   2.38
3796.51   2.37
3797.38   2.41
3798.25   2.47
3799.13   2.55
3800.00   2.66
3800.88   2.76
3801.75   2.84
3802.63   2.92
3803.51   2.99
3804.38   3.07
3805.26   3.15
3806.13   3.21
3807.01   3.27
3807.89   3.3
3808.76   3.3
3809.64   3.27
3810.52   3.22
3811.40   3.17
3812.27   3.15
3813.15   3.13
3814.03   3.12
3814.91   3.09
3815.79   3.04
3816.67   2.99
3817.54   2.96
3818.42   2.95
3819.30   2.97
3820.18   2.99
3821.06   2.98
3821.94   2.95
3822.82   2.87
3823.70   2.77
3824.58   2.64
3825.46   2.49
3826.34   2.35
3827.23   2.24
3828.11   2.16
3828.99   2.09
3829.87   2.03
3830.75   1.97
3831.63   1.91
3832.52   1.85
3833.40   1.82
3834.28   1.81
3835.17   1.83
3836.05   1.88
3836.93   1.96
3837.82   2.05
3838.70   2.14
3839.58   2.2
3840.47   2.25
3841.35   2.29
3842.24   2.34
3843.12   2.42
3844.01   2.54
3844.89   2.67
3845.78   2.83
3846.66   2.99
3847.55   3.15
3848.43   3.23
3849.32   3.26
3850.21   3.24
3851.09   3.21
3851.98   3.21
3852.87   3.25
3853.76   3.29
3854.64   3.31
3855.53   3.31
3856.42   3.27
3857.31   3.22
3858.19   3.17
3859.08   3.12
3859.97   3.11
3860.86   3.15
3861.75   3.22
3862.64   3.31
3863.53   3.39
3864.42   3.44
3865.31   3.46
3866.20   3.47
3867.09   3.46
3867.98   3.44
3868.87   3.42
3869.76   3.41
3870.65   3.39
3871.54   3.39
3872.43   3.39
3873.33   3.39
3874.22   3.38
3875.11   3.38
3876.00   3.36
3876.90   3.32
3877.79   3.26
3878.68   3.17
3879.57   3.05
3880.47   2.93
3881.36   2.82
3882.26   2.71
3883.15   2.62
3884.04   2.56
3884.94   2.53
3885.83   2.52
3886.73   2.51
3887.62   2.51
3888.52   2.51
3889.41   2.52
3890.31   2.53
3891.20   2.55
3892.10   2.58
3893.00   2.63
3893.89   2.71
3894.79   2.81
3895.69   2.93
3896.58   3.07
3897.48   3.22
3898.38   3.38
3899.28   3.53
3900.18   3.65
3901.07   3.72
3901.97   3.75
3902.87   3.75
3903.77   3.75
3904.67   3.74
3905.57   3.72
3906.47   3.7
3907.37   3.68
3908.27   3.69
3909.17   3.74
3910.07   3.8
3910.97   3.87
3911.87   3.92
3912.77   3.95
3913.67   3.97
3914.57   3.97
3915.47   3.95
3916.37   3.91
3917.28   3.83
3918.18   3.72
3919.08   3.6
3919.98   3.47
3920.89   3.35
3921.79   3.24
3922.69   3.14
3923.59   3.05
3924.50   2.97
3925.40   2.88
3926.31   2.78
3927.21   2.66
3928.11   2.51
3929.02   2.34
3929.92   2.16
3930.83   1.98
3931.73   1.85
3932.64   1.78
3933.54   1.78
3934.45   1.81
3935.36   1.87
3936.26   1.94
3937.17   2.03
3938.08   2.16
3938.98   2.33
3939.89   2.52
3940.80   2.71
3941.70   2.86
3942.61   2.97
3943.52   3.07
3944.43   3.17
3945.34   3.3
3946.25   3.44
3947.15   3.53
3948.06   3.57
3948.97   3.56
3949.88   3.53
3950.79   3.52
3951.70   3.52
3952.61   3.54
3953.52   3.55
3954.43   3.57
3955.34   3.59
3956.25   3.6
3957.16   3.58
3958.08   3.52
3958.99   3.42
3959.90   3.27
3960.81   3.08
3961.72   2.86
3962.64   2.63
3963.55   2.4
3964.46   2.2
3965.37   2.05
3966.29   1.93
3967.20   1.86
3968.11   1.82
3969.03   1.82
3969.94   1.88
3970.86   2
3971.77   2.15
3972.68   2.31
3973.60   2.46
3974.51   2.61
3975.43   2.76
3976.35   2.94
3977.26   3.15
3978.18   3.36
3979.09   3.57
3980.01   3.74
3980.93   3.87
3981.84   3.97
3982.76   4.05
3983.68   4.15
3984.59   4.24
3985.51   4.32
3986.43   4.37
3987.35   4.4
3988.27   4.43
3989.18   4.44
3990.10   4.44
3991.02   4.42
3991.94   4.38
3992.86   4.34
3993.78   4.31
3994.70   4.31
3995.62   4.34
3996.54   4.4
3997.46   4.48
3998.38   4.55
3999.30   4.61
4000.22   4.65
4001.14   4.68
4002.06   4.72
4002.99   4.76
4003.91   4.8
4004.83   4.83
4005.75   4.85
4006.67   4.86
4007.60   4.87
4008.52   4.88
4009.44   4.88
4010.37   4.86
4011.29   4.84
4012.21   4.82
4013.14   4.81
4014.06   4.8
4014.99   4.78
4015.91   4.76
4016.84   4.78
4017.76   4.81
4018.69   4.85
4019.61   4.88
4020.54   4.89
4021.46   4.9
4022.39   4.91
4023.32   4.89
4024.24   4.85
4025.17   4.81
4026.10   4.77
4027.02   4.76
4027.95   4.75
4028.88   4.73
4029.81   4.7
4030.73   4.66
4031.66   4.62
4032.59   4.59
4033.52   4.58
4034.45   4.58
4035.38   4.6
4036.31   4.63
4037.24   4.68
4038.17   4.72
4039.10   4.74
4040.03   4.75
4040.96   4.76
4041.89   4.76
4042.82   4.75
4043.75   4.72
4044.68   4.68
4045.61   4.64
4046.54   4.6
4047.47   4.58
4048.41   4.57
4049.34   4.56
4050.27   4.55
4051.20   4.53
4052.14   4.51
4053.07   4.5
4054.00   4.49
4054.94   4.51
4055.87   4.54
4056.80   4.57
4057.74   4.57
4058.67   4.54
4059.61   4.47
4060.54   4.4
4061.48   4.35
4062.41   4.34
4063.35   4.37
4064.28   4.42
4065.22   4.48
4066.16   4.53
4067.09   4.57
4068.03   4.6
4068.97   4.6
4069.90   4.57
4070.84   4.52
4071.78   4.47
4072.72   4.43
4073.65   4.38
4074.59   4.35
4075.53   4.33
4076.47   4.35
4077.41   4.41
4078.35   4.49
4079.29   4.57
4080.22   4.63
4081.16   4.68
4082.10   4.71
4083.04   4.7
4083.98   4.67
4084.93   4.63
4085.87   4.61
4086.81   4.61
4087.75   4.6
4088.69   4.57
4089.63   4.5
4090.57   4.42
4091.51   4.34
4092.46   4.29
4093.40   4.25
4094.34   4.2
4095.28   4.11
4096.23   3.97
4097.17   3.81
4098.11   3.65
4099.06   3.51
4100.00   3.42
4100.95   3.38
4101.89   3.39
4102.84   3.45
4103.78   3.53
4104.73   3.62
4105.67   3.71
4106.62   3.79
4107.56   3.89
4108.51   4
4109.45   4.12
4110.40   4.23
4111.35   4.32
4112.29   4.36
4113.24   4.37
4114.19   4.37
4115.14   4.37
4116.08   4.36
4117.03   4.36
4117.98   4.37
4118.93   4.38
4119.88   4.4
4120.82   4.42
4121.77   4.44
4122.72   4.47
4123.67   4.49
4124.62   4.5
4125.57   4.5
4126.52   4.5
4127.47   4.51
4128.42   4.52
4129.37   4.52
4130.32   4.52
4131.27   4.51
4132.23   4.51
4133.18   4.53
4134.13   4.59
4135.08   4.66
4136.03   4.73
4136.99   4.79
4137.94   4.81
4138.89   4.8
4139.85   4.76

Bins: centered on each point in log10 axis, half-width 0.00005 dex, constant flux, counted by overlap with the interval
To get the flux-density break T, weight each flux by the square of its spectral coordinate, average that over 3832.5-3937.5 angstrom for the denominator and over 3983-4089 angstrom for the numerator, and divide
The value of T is 1.7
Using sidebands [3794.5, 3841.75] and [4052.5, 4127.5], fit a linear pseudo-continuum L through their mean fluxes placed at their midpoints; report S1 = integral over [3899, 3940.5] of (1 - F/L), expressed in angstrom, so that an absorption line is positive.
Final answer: 1.6 angstrom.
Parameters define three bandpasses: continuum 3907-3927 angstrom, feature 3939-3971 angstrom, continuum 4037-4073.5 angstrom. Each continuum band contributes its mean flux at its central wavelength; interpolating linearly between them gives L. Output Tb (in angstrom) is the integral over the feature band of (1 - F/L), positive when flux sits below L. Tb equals 7.3 angstrom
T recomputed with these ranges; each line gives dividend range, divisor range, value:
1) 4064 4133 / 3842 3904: 1.55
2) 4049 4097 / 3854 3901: 1.60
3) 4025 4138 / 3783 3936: 1.68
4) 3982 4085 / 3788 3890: 1.78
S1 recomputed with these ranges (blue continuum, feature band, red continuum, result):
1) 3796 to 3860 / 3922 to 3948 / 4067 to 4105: 6.2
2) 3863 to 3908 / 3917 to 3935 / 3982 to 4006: 4.5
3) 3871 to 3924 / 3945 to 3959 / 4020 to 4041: 1.3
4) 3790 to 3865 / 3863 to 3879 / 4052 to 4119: -1.9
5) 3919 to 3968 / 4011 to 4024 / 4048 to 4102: -4.0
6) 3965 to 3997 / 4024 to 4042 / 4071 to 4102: -3.9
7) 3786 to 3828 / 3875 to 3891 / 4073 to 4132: 2.1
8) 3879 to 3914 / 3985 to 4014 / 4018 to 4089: -3.4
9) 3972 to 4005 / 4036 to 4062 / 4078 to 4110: -3.2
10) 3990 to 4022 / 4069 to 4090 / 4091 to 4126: -1.4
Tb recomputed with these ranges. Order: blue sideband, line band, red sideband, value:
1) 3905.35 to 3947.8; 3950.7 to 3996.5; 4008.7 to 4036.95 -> 6.4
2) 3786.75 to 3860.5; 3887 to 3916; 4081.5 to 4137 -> -1.8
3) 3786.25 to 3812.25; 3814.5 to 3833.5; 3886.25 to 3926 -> 2.7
